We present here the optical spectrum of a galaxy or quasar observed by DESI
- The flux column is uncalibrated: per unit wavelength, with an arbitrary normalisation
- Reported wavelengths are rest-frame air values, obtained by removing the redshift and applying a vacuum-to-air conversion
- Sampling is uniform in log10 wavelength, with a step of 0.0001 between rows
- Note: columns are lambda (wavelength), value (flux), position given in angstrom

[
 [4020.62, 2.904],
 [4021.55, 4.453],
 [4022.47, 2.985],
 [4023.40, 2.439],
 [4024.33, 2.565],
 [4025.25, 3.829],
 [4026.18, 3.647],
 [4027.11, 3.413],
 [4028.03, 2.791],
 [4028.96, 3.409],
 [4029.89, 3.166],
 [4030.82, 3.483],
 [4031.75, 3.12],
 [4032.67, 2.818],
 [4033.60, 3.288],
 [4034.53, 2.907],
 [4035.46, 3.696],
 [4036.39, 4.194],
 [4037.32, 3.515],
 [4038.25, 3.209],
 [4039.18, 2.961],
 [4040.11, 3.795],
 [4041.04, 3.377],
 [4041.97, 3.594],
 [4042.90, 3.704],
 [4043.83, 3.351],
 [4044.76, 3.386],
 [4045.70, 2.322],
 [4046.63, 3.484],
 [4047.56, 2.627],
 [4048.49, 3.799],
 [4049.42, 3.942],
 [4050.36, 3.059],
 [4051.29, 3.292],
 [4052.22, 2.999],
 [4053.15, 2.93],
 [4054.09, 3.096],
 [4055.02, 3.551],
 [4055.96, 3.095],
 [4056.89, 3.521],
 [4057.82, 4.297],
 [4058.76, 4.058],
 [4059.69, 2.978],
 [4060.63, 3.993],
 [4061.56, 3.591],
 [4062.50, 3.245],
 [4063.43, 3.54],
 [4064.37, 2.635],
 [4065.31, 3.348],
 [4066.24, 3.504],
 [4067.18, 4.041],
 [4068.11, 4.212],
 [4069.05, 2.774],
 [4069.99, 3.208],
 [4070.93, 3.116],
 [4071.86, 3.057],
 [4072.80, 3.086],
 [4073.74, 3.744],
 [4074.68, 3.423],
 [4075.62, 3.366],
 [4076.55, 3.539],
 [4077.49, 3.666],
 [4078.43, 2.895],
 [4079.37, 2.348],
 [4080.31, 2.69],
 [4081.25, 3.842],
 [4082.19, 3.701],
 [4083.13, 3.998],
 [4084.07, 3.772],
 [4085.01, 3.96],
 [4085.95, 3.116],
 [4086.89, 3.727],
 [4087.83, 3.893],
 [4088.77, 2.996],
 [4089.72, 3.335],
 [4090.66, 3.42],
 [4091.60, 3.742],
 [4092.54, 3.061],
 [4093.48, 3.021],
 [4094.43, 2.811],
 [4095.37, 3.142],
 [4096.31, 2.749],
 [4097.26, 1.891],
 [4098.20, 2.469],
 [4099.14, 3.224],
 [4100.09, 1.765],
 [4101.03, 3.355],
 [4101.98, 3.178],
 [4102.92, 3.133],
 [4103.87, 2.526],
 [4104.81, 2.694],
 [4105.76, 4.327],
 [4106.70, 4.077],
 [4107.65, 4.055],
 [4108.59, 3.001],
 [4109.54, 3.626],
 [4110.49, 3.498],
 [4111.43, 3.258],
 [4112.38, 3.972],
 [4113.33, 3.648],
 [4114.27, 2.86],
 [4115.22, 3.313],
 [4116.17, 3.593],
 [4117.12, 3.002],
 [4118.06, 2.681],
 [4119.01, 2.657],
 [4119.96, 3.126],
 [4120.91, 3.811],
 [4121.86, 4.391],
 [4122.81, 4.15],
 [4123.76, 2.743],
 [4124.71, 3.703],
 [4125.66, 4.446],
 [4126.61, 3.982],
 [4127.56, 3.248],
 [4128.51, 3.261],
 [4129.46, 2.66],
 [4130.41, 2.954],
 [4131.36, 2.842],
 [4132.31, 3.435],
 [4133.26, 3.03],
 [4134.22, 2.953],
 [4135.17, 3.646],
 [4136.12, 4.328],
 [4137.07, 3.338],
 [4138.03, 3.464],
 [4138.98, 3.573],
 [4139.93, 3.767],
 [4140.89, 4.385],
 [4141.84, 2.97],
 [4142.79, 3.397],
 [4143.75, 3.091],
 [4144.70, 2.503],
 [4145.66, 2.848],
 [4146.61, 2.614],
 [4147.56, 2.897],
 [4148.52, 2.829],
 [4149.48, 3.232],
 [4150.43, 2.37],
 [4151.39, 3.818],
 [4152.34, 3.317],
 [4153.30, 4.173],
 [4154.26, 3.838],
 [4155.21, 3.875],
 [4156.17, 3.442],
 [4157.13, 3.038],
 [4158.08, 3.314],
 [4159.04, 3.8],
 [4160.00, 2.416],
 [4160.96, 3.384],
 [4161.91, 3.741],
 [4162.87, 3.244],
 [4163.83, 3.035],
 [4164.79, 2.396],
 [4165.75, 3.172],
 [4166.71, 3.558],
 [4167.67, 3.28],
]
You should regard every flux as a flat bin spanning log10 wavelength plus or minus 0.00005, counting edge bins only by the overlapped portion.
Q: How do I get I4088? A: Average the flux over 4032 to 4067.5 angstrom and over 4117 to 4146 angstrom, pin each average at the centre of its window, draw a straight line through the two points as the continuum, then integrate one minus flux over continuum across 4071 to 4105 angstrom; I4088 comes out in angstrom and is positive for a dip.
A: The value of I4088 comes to 2.02 angstrom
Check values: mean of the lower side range 3.38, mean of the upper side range 3.37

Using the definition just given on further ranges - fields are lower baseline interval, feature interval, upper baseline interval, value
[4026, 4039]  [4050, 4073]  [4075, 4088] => 0.18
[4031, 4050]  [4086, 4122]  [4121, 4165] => 1.38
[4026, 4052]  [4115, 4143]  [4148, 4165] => -1.01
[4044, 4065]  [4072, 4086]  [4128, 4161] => -0.38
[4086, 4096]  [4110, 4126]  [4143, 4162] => -0.93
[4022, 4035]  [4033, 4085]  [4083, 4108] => -3.54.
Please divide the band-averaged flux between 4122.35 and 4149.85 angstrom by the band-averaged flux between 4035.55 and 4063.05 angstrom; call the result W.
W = 0.97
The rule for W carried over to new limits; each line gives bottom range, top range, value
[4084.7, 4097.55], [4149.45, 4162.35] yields 1.06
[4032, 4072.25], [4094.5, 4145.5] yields 0.98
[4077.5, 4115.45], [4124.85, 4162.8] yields 1.03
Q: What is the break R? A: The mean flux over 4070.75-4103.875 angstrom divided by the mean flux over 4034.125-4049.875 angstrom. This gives 0.94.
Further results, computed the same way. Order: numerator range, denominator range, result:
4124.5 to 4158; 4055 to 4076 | 0.97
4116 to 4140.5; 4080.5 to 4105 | 1.08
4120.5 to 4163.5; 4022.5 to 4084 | 1.01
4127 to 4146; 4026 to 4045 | 0.98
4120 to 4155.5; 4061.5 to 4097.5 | 1.02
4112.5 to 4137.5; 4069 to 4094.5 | 1.01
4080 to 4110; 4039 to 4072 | 0.96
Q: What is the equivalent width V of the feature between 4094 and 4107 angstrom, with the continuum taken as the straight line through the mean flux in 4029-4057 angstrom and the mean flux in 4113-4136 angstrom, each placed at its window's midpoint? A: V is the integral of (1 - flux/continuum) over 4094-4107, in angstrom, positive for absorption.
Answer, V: 1.6 angstrom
